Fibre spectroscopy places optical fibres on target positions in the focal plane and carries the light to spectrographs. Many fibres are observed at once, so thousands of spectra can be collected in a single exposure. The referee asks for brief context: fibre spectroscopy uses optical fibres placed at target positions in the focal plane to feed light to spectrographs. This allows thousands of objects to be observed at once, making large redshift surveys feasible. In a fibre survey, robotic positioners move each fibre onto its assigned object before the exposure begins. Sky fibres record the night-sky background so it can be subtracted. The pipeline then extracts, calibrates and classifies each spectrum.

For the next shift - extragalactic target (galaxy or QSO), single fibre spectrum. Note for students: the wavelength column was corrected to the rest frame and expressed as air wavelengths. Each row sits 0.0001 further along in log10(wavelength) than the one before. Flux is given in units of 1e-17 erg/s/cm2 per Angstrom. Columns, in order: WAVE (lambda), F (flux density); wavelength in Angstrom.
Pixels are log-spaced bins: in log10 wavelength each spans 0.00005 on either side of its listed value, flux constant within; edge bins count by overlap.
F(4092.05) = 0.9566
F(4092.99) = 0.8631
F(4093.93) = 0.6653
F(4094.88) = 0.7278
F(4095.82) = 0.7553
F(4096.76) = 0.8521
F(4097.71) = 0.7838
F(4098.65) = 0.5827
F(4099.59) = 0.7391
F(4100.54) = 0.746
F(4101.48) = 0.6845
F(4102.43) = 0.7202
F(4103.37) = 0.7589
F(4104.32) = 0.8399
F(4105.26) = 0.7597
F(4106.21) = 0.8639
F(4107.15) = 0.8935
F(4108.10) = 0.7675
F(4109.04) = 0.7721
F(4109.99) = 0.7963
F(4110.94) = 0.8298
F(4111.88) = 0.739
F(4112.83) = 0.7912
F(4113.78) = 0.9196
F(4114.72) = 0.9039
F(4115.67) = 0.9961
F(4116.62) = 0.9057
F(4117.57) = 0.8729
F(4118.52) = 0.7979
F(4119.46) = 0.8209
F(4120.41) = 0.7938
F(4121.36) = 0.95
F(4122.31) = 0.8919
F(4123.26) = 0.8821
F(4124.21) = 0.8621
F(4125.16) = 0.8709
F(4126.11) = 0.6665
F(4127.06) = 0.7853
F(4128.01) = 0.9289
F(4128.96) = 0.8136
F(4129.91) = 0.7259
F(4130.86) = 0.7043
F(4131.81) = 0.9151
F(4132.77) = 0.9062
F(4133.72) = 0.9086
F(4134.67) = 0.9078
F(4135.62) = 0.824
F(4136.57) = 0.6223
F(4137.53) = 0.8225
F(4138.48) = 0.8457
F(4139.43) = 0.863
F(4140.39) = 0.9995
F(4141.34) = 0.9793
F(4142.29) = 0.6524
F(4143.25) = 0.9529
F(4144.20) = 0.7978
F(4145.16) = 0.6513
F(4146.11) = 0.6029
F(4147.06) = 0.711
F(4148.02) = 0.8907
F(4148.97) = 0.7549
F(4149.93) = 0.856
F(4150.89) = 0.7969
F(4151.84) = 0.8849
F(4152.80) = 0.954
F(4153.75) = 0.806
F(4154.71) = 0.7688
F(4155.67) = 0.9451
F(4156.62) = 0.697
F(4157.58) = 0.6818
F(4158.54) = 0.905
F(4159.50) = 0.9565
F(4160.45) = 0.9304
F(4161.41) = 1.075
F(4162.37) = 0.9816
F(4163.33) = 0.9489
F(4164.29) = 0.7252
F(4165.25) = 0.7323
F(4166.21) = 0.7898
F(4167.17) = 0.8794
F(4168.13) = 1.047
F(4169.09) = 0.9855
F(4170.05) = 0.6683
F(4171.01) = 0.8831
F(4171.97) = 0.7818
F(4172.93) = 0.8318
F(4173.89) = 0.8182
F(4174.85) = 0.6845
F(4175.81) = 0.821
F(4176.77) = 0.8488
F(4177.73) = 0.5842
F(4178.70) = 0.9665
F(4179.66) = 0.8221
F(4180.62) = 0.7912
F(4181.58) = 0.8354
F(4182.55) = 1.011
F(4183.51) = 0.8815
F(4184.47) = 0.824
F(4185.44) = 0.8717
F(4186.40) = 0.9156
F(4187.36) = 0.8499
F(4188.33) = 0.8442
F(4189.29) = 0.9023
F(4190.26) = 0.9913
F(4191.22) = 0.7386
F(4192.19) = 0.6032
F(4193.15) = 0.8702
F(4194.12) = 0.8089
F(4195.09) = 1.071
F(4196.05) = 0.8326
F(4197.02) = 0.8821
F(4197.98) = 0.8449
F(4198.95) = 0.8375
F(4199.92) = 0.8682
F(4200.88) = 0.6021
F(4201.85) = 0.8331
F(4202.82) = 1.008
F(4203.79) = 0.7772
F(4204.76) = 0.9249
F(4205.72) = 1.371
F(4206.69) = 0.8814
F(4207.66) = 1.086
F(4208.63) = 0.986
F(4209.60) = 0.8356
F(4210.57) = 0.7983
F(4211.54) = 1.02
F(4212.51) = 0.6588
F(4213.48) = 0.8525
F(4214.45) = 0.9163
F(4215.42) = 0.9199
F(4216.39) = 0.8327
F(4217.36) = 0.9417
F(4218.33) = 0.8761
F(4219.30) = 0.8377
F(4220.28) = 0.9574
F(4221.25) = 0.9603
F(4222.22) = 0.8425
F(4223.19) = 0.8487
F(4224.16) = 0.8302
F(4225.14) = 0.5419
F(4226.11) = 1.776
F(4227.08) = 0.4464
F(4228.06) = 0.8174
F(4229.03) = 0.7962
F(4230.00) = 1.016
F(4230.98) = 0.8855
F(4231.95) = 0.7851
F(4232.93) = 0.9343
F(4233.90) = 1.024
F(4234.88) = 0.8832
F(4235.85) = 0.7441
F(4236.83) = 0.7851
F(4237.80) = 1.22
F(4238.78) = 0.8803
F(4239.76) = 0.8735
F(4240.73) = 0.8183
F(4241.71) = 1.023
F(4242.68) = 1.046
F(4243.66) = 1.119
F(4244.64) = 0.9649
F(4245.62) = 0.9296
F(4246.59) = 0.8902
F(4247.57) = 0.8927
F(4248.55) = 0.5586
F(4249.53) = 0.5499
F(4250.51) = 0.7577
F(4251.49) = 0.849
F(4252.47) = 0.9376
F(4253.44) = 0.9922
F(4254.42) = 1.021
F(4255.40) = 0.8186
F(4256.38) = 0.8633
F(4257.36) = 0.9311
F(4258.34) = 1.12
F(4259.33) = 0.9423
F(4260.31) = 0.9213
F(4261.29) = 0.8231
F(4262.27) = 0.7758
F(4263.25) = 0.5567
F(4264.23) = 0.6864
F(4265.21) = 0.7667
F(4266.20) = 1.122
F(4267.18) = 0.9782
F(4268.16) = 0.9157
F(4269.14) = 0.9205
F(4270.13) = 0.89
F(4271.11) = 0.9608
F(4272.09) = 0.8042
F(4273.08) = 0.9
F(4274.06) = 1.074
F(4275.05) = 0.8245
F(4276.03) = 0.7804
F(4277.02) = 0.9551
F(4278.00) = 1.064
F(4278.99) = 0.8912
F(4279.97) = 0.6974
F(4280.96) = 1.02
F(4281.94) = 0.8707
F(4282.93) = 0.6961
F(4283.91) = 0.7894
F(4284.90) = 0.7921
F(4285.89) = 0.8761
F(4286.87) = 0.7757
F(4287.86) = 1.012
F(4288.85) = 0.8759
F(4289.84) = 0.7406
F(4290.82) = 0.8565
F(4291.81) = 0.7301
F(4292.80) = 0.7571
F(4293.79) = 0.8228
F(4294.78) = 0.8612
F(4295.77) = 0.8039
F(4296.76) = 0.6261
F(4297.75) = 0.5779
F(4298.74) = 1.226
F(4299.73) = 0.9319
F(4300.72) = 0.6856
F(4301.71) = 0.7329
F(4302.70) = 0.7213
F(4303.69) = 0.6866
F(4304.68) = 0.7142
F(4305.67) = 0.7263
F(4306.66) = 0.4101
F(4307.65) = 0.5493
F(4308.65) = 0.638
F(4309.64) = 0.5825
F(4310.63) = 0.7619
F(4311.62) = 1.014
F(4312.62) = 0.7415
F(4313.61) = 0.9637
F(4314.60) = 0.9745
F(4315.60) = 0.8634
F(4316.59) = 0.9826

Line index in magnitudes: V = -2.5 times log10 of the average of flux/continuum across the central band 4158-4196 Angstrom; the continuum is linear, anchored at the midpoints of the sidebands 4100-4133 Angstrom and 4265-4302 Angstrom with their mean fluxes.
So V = -0.027 mag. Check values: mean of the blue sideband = 0.824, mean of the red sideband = 0.859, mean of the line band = 0.858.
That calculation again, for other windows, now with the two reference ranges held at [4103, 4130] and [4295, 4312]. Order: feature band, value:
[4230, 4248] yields -0.211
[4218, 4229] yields -0.139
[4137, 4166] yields -0.029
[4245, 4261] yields -0.154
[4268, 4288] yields -0.181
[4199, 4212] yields -0.171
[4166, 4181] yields -0.030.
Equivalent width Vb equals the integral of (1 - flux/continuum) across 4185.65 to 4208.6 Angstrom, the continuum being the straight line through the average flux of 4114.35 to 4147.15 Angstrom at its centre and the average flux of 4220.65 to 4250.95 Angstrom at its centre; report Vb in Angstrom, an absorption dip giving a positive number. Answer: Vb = -0.5 Angstrom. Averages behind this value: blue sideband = 0.834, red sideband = 0.886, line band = 0.887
